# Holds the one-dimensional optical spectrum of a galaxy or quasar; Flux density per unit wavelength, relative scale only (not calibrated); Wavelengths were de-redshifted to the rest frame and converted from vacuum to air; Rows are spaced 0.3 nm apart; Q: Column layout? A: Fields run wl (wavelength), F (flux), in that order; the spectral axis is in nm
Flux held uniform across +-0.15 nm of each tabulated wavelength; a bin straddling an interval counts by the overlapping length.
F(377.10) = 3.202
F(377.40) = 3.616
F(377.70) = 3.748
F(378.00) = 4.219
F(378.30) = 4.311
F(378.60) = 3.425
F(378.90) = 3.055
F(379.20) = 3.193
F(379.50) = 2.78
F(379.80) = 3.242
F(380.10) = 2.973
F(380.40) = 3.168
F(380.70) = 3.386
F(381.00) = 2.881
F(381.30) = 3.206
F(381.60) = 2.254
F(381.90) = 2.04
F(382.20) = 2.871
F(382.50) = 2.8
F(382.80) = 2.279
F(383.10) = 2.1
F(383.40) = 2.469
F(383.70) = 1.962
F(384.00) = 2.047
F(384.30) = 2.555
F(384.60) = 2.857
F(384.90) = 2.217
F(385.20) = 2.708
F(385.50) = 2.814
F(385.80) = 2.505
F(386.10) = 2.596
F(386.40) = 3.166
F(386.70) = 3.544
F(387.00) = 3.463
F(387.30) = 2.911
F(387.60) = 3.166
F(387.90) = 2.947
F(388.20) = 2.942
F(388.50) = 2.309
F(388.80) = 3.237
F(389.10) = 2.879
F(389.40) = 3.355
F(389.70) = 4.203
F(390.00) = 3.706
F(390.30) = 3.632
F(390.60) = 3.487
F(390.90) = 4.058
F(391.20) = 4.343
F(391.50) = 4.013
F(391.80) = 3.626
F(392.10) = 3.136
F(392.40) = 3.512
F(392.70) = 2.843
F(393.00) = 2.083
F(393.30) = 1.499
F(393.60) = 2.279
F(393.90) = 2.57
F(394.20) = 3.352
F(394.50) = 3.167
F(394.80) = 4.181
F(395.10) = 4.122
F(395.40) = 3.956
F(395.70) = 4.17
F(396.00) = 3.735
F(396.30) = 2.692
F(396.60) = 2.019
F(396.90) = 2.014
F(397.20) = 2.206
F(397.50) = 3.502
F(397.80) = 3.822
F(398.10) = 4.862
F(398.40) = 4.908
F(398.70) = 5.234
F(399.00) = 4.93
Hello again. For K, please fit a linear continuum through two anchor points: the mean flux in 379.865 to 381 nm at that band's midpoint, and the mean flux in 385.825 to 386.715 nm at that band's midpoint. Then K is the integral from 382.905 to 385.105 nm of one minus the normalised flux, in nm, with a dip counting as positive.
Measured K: 0.509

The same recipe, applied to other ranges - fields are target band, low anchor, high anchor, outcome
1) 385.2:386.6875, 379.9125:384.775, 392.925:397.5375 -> -0.064 nm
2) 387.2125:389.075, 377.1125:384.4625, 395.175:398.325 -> 0.130 nm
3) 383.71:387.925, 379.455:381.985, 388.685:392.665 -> 0.626 nm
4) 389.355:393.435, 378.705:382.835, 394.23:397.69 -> -0.332 nm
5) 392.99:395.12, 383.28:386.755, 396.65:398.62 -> 0.256 nm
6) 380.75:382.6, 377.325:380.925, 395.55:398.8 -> 0.387 nm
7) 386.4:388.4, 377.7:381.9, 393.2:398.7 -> 0.083 nm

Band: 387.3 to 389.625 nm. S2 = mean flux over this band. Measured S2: 3.01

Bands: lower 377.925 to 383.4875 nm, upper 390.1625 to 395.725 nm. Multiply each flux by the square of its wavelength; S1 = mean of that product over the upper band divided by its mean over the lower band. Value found 1.20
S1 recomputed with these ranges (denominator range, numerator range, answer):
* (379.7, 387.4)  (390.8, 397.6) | 1.23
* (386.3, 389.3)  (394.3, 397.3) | 1.10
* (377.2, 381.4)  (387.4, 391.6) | 1.08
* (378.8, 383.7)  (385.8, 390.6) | 1.20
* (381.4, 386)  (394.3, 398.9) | 1.60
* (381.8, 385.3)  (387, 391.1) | 1.42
